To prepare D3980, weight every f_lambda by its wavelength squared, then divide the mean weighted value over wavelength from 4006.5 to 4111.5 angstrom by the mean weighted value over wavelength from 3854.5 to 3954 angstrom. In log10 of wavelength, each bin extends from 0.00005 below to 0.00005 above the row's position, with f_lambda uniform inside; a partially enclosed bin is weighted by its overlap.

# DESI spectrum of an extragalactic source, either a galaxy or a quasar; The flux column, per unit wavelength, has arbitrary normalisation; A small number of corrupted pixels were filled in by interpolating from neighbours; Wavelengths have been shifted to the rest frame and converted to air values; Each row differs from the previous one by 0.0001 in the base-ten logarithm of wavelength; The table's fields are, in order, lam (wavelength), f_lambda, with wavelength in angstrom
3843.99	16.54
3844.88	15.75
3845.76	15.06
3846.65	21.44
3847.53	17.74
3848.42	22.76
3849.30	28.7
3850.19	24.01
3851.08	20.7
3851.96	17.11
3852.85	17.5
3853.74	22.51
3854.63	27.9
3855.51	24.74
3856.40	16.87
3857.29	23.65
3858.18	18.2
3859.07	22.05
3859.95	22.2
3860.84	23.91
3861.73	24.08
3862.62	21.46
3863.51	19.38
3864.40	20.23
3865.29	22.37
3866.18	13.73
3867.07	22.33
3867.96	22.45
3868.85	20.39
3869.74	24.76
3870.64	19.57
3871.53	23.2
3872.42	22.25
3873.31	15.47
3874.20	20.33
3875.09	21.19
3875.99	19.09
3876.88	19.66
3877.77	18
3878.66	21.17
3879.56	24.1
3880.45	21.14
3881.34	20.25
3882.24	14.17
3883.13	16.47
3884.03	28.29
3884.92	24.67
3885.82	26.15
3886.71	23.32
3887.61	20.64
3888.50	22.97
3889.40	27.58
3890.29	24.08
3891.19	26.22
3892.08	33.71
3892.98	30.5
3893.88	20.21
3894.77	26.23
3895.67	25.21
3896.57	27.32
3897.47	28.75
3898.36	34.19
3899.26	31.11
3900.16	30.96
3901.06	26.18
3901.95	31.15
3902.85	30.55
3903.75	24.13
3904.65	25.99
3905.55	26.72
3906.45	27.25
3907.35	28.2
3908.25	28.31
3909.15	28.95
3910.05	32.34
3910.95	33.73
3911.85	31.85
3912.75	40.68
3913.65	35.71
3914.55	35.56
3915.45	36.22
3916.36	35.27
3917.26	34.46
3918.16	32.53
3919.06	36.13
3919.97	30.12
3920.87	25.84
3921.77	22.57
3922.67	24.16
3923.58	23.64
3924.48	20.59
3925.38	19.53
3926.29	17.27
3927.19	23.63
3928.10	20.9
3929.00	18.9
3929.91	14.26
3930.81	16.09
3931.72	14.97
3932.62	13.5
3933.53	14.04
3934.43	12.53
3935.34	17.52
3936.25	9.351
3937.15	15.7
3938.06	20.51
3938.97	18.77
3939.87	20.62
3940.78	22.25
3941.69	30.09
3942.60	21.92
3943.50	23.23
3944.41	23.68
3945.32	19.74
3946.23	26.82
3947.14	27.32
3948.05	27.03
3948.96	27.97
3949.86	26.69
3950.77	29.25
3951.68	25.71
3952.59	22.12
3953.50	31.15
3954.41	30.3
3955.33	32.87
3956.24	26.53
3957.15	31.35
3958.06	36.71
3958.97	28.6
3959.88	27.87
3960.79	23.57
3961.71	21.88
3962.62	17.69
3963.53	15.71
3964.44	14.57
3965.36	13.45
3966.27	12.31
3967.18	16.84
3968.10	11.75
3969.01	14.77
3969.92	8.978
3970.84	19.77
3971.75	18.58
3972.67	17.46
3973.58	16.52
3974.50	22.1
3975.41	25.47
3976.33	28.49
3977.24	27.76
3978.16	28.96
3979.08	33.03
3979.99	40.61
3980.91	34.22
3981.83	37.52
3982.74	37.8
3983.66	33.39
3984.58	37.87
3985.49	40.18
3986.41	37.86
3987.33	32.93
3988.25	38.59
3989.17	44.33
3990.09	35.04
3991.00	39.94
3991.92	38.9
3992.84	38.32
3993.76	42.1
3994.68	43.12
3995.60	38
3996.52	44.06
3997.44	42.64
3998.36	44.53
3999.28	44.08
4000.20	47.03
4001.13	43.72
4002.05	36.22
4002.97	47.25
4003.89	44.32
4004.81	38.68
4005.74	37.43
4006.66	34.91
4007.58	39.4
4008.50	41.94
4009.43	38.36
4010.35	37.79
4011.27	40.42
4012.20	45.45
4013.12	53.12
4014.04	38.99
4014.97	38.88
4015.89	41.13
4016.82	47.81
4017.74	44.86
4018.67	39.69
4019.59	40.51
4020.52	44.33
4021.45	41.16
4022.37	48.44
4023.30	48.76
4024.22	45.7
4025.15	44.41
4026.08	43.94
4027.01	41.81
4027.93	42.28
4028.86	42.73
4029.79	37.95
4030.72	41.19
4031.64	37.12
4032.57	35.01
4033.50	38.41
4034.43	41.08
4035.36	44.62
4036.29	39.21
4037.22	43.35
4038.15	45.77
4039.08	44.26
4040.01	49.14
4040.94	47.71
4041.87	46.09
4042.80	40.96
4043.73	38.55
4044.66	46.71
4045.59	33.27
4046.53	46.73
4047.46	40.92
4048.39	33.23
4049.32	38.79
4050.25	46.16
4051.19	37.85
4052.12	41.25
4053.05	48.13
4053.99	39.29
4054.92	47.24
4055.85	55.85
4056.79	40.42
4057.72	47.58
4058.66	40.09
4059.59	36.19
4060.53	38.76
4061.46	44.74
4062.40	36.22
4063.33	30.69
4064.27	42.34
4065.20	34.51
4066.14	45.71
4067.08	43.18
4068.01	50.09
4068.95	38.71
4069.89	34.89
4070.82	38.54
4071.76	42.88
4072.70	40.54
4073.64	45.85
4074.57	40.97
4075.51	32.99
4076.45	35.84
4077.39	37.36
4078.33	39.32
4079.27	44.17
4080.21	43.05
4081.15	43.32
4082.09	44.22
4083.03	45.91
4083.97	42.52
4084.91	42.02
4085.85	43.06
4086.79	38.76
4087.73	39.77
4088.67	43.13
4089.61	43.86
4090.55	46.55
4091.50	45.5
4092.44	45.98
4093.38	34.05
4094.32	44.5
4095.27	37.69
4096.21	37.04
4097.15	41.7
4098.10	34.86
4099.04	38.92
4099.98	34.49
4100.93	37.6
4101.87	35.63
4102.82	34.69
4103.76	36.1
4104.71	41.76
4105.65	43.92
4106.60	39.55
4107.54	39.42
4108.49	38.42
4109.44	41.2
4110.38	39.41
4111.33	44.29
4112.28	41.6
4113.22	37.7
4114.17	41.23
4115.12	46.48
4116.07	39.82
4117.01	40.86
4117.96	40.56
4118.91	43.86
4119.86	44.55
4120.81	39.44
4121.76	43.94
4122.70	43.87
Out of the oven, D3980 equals 1.85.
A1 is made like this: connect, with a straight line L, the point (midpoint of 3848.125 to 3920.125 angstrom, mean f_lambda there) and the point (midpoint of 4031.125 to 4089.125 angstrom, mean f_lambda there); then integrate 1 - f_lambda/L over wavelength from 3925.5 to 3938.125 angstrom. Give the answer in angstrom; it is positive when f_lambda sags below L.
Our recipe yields 5.66 angstrom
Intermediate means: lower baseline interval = 25.2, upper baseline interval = 41.5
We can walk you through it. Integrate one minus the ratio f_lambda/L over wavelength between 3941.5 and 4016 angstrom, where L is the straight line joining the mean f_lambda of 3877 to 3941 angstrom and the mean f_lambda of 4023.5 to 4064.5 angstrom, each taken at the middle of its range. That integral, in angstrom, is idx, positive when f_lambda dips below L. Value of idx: 5.2 angstrom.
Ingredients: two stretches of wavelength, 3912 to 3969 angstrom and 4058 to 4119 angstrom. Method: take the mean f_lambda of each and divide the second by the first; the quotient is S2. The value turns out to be 1.71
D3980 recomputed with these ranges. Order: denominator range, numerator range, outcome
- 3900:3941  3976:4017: 1.65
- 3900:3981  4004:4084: 1.80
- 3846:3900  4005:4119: 2.00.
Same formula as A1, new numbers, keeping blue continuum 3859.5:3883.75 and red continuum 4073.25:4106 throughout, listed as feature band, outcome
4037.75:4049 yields -2.0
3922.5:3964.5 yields 7.5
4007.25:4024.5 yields -4.7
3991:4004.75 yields -4.4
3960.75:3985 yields 5.4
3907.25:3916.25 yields -3.4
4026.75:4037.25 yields -1.5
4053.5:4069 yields -1.7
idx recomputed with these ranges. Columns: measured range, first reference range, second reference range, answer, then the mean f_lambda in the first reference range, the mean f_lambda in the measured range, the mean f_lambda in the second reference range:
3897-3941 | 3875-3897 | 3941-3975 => -4.4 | 23.3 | 25.4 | 22.8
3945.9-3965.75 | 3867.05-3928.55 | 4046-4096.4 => 3.4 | 26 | 25.7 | 41.5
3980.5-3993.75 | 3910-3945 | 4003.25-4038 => -0.9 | 24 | 37.8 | 41.8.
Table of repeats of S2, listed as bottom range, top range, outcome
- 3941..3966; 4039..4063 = 1.68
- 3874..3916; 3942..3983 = 0.92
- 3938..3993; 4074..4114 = 1.50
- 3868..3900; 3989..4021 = 1.77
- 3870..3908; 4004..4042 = 1.72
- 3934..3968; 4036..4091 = 1.83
